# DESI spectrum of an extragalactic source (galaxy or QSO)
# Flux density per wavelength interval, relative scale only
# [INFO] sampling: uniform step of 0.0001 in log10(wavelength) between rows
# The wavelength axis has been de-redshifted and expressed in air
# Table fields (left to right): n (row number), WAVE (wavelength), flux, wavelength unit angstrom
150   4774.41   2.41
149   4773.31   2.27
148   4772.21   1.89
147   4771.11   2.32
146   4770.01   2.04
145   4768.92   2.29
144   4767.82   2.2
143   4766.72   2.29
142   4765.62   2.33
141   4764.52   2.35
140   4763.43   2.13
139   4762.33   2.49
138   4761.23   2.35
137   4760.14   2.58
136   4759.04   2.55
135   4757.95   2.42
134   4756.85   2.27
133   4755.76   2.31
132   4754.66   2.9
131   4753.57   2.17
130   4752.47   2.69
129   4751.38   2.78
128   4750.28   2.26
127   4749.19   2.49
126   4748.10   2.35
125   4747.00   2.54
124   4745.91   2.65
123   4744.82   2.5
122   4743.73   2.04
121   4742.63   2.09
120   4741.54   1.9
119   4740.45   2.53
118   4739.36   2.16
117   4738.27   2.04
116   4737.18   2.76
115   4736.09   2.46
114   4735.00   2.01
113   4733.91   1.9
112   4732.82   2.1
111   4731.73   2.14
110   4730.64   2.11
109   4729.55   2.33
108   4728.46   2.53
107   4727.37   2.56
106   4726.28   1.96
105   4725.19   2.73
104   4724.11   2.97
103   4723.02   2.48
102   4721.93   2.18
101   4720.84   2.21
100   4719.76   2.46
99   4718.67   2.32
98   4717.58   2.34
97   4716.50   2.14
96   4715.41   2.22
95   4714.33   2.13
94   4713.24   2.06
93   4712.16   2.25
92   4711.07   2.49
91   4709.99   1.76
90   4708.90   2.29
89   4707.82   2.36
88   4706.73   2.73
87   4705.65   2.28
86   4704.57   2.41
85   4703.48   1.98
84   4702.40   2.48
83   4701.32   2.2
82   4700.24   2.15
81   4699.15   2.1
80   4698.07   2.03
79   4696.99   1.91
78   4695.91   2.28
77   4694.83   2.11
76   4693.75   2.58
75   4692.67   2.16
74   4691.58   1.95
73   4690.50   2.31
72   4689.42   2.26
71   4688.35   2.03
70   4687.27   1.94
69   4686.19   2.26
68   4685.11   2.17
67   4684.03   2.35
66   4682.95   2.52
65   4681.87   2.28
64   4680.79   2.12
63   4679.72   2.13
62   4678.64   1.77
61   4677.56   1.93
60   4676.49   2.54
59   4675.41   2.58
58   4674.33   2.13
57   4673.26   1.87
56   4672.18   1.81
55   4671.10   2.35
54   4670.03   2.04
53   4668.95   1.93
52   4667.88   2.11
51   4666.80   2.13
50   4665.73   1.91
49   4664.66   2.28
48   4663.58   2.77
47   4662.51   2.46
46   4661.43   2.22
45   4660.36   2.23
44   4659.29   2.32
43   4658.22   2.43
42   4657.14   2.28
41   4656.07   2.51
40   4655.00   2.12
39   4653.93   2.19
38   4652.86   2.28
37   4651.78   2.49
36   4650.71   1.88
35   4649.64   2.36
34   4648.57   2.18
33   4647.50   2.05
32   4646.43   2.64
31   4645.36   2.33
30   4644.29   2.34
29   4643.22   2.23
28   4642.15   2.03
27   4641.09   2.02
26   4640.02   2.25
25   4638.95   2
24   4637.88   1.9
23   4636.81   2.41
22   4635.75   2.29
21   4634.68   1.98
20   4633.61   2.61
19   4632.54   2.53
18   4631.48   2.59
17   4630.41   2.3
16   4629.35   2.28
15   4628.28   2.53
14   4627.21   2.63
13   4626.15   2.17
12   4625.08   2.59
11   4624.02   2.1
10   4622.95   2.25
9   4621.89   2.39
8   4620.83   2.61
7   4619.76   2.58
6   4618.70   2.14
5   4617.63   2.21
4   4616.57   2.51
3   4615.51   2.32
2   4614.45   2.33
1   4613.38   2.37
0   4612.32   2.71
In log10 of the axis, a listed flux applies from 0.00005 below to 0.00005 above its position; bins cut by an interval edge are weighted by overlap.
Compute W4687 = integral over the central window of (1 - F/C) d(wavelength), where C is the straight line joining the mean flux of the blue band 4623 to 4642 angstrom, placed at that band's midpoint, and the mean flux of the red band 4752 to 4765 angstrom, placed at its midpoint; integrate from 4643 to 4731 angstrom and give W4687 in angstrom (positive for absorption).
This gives 4.1 angstrom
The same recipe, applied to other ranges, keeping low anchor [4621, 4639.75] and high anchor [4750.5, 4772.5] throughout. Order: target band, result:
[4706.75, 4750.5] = 1.1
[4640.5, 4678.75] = 2.0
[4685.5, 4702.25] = 1.4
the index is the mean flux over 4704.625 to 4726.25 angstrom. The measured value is 2.33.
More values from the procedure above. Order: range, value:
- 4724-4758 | 2.36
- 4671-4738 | 2.24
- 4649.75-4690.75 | 2.21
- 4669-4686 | 2.17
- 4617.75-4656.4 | 2.3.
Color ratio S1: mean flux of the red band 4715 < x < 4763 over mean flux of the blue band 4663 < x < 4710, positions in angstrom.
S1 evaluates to 1.08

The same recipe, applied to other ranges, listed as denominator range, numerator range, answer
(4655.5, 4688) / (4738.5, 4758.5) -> 1.08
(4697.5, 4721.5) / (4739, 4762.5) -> 1.07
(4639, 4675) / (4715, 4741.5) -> 1.04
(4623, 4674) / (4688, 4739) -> 1.00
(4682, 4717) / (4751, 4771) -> 1.08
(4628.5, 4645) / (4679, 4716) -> 0.98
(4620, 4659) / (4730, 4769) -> 1.02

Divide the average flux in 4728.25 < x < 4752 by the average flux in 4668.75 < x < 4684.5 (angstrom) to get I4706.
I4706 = 1.1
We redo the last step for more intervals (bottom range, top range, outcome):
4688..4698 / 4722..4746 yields 1.06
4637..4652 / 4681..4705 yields 1.00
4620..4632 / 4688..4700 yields 0.90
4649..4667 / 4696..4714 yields 0.97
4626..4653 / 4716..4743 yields 1.01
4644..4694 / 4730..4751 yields 1.02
